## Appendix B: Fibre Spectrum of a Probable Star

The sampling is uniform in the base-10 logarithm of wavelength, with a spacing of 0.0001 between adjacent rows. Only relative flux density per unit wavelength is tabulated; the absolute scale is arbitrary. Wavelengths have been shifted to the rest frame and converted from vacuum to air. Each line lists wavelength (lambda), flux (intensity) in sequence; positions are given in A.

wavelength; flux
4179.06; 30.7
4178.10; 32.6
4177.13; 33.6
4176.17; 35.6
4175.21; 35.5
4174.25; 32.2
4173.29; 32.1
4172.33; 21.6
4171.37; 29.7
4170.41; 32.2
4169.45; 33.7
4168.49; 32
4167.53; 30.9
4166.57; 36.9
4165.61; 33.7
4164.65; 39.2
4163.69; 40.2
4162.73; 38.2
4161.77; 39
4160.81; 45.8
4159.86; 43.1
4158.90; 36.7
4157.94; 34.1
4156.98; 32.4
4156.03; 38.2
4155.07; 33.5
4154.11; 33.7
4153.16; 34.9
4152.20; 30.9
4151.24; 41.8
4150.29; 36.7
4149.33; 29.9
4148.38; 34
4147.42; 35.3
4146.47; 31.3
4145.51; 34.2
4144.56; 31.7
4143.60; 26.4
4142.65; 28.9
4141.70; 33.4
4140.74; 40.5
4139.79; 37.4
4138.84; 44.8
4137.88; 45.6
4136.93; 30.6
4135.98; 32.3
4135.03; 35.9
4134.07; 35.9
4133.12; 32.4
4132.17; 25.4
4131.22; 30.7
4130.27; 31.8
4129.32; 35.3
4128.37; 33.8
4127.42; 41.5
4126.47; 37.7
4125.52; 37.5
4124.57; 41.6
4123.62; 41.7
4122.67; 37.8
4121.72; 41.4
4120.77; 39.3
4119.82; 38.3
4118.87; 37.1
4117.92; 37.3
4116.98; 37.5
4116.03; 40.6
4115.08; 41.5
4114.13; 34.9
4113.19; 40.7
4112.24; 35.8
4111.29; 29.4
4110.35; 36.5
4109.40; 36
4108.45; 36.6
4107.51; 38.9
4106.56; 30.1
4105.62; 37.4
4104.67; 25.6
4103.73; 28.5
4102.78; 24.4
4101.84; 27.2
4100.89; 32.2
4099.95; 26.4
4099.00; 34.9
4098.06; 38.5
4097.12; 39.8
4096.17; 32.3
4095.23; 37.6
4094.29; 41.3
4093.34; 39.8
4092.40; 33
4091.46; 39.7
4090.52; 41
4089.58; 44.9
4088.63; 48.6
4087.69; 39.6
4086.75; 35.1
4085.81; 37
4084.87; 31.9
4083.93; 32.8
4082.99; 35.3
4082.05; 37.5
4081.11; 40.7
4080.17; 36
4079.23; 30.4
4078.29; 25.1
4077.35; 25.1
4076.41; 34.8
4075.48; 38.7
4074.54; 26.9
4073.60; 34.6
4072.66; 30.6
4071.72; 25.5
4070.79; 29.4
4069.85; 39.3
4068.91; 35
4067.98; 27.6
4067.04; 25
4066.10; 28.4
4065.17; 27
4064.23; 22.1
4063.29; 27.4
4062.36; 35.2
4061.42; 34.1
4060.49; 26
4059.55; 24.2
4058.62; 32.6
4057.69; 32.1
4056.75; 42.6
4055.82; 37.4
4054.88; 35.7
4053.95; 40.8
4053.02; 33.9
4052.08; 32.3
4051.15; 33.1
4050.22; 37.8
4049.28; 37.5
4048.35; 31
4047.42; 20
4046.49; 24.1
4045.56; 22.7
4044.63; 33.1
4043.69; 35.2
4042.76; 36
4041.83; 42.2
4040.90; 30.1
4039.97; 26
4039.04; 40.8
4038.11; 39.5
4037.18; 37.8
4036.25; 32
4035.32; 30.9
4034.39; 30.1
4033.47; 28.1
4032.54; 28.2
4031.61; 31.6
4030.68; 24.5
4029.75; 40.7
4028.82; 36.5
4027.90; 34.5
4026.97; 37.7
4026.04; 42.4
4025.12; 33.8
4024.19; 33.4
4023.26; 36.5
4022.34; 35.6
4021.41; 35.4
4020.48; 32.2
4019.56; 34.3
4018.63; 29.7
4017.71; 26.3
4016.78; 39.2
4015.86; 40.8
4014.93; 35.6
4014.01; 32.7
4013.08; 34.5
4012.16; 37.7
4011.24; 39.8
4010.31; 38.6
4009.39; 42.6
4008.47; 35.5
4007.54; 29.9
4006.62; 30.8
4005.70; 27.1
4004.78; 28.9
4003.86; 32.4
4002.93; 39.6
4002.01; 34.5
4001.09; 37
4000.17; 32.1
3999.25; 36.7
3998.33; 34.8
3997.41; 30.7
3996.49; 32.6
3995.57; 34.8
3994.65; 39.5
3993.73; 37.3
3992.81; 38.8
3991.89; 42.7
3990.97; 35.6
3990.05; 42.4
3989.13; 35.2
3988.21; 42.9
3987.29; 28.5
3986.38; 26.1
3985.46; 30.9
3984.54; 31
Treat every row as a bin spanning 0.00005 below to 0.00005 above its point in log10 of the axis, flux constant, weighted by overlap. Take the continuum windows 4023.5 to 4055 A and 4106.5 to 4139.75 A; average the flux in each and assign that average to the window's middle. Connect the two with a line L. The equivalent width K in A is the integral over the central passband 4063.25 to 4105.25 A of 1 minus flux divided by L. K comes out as 2.3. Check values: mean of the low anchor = 33.3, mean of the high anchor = 36.8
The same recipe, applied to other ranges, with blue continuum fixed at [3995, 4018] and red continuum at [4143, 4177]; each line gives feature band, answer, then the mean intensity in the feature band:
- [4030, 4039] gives 0.67 A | 32.1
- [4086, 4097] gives -1.51 A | 39.3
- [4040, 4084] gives 3.38 A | 32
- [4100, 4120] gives 0.10 A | 34.4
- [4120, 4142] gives -1.43 A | 36.7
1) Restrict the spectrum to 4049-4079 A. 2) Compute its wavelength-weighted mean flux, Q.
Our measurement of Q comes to 31.8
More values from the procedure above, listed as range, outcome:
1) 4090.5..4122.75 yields 35.6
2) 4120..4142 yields 36.7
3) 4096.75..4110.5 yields 32.7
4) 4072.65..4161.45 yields 35.5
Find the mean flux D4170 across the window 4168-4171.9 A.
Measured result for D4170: 31.8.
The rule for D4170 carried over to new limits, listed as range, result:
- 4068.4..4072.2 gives 32.3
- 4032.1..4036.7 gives 29.9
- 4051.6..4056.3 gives 36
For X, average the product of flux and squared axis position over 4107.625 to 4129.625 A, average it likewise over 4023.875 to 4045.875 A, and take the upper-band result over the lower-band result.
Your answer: 1.17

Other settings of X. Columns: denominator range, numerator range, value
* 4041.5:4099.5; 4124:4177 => 1.08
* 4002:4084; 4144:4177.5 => 1.11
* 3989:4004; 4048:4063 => 0.97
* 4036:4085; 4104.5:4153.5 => 1.14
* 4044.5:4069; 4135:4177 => 1.18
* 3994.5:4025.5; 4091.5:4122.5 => 1.08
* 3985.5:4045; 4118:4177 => 1.09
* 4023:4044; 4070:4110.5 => 1.03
